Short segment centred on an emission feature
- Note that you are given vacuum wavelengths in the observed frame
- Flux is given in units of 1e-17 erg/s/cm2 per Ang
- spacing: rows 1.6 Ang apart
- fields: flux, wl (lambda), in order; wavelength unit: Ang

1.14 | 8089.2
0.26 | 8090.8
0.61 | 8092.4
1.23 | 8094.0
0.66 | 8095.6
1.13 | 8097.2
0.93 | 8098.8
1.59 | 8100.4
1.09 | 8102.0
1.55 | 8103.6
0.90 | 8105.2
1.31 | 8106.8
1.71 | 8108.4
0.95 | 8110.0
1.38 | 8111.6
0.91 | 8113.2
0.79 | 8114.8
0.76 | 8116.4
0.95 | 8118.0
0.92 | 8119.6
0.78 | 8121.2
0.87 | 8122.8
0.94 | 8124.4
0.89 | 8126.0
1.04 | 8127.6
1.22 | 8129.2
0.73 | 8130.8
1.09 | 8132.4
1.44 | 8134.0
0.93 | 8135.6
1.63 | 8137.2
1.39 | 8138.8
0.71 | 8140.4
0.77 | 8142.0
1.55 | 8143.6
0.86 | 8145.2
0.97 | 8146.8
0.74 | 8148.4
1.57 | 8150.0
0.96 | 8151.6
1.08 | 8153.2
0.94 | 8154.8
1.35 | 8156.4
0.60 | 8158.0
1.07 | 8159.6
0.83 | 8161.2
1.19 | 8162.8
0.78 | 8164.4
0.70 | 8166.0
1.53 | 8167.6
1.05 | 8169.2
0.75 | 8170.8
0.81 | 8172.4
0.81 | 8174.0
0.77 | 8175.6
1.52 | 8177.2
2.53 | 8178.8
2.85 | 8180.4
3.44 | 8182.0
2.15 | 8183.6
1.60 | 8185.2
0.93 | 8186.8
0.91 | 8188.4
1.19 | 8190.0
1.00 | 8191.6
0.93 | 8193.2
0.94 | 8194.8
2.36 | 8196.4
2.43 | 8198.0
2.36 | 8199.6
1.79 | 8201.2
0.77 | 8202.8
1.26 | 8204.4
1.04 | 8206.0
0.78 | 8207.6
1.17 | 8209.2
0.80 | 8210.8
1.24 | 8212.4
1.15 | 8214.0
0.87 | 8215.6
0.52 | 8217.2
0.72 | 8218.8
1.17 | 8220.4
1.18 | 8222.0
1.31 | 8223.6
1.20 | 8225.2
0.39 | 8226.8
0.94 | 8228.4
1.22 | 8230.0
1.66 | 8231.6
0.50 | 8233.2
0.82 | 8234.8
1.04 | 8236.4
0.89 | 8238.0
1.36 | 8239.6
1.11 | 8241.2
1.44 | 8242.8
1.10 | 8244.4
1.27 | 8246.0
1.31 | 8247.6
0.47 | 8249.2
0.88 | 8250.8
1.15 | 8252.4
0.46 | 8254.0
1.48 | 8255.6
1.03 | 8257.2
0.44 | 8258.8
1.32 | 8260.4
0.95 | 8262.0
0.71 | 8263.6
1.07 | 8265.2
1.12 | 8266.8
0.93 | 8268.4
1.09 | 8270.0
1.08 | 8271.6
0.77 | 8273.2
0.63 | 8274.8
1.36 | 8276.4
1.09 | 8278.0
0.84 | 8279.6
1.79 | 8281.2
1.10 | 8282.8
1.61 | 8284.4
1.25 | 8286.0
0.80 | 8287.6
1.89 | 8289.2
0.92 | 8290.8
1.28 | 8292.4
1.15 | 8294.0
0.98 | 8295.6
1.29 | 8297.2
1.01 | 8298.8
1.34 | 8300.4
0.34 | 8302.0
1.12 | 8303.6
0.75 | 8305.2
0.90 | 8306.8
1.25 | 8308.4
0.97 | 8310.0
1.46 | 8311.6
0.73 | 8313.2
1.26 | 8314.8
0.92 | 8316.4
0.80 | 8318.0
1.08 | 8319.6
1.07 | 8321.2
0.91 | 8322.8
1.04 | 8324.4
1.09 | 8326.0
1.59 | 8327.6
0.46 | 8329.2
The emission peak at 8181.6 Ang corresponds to [S II]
